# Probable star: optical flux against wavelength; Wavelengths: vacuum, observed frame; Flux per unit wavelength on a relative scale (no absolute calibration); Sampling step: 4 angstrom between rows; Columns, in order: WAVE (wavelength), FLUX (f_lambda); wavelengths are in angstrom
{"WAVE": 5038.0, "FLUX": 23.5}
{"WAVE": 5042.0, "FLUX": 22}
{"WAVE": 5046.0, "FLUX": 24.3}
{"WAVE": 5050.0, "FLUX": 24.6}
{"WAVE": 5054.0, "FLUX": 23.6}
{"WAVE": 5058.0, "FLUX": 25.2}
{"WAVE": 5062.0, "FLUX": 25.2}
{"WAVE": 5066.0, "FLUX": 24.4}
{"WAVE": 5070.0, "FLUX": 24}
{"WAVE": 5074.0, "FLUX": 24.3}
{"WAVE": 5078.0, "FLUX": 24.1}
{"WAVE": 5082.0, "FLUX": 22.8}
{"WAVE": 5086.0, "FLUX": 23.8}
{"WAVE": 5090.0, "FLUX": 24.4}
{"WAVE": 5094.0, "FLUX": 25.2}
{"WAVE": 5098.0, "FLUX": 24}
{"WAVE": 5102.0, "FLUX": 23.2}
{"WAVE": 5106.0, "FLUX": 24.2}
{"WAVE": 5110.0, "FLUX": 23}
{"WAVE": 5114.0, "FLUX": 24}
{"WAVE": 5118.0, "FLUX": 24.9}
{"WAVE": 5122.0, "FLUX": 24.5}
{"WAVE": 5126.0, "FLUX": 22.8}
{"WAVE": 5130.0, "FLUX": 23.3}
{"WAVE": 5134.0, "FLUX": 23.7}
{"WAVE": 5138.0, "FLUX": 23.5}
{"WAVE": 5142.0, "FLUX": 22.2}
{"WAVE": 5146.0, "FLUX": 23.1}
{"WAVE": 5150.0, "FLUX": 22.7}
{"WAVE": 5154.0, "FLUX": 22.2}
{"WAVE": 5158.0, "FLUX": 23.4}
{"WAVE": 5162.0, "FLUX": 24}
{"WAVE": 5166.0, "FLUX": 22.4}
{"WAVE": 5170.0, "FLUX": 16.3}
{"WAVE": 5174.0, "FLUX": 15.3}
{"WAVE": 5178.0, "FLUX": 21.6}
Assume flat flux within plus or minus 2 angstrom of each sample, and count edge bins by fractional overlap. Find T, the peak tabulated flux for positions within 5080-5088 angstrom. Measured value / 23.8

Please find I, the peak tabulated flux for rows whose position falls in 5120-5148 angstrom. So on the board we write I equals 24.5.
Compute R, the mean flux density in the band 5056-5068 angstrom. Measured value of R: 24.9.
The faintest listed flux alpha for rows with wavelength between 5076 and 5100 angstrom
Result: 22.8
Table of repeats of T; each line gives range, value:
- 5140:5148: 23.1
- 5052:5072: 25.2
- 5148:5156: 22.7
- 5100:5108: 24.2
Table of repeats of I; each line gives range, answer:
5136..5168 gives 24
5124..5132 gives 23.3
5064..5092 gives 24.4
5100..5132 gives 24.9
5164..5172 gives 22.4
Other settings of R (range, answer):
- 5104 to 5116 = 23.7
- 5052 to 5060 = 24.4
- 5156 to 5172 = 21.5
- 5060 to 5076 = 24.5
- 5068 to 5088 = 23.8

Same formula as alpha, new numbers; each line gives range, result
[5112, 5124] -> 24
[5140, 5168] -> 22.2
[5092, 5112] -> 23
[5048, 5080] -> 23.6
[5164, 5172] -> 16.3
